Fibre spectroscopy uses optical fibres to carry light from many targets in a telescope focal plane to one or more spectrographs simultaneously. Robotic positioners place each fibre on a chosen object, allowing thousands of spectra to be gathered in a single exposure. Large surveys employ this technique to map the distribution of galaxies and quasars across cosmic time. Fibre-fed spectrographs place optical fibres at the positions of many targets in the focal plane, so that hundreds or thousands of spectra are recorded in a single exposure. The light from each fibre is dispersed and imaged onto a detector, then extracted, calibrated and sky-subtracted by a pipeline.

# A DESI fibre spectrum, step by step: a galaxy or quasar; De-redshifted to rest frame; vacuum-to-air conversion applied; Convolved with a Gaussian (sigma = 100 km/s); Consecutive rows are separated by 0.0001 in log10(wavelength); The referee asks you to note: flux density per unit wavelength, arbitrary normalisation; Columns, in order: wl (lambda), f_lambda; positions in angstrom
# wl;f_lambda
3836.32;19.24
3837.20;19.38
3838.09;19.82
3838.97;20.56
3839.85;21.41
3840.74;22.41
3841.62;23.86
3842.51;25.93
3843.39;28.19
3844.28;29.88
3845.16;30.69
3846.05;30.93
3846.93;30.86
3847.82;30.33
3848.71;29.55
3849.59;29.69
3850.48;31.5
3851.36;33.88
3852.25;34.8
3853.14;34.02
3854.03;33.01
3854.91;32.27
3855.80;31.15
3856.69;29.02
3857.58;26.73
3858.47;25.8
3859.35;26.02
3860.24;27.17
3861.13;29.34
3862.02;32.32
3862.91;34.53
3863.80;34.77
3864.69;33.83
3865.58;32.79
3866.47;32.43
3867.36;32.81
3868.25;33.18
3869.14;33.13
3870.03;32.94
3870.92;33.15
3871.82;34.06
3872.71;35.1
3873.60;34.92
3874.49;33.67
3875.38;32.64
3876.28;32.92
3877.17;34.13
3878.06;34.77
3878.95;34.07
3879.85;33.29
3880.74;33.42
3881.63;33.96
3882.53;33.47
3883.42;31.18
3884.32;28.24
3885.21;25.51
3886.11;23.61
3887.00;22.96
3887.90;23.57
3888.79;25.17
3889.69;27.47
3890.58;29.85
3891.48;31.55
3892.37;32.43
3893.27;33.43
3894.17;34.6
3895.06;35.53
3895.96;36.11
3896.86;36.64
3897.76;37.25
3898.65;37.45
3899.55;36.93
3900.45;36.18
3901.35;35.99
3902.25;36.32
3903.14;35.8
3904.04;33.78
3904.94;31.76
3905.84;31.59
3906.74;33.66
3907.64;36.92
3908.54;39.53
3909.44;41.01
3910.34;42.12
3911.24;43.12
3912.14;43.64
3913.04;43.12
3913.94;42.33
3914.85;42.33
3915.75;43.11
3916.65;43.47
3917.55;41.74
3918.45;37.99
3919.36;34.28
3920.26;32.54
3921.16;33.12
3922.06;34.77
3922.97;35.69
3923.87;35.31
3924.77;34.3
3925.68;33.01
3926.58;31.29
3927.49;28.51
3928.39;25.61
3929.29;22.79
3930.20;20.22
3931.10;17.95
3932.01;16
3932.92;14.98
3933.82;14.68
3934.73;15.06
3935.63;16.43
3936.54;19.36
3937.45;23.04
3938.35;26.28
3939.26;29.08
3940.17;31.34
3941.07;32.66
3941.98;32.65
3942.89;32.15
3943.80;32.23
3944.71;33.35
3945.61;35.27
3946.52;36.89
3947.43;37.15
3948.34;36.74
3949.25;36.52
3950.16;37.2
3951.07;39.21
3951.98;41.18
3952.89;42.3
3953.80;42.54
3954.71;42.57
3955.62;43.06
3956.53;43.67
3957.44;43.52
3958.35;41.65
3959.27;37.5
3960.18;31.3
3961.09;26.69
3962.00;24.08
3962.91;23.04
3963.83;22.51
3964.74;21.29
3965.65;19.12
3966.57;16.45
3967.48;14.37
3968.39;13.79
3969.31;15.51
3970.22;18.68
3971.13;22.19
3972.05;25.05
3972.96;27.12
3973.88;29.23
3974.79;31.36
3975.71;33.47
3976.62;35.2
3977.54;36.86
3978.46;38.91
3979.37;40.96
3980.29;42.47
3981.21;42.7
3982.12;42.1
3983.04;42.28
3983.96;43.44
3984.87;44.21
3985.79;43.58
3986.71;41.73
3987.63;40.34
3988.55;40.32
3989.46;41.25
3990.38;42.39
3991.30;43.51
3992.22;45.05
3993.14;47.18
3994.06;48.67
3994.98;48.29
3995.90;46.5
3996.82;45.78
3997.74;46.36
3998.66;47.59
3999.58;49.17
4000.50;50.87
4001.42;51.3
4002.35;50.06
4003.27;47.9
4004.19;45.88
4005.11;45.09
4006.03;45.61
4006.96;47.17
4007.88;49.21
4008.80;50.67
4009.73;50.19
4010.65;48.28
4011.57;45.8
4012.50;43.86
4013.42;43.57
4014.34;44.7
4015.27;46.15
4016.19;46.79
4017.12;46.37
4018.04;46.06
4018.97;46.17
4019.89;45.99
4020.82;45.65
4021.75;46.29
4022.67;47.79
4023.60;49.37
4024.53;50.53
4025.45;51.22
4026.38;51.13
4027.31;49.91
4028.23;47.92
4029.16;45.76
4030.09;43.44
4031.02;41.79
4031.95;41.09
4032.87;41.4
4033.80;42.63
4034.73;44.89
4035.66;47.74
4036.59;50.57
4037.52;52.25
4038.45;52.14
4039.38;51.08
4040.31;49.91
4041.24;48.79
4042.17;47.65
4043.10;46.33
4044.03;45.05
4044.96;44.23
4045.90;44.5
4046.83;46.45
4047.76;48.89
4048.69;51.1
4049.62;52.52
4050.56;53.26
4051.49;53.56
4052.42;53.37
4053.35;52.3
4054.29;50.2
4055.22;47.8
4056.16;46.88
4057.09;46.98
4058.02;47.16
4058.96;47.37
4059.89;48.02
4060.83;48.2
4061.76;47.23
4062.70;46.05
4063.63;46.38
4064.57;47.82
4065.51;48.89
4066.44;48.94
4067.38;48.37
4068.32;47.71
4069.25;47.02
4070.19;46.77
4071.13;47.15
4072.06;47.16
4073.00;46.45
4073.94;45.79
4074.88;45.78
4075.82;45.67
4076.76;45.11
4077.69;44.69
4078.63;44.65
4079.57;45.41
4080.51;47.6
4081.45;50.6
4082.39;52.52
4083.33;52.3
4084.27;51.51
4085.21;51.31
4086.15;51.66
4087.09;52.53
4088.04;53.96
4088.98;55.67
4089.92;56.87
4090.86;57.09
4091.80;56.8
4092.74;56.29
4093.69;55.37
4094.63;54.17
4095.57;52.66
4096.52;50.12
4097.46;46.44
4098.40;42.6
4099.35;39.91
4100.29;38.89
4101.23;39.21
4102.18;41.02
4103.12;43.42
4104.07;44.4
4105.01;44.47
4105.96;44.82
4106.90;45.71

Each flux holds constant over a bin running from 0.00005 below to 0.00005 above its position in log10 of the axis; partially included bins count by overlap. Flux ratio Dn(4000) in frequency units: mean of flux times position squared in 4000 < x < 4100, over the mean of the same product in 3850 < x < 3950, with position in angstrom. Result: 1.6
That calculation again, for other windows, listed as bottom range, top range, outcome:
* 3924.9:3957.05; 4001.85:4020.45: 1.59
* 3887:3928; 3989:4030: 1.40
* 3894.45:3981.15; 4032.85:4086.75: 1.59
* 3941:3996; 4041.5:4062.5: 1.44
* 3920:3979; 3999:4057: 1.68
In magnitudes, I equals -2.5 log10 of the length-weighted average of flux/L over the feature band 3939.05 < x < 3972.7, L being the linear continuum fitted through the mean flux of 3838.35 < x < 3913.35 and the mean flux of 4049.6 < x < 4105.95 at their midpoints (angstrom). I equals 0.23 mag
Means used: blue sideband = 32.2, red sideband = 48.6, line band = 31.2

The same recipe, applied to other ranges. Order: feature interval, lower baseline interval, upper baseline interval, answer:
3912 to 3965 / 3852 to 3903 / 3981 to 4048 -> 0.19 mag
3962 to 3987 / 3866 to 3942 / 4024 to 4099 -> 0.29 mag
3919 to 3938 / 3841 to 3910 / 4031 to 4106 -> 0.38 mag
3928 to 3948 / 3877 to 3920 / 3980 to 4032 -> 0.46 mag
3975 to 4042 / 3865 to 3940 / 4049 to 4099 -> -0.07 mag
